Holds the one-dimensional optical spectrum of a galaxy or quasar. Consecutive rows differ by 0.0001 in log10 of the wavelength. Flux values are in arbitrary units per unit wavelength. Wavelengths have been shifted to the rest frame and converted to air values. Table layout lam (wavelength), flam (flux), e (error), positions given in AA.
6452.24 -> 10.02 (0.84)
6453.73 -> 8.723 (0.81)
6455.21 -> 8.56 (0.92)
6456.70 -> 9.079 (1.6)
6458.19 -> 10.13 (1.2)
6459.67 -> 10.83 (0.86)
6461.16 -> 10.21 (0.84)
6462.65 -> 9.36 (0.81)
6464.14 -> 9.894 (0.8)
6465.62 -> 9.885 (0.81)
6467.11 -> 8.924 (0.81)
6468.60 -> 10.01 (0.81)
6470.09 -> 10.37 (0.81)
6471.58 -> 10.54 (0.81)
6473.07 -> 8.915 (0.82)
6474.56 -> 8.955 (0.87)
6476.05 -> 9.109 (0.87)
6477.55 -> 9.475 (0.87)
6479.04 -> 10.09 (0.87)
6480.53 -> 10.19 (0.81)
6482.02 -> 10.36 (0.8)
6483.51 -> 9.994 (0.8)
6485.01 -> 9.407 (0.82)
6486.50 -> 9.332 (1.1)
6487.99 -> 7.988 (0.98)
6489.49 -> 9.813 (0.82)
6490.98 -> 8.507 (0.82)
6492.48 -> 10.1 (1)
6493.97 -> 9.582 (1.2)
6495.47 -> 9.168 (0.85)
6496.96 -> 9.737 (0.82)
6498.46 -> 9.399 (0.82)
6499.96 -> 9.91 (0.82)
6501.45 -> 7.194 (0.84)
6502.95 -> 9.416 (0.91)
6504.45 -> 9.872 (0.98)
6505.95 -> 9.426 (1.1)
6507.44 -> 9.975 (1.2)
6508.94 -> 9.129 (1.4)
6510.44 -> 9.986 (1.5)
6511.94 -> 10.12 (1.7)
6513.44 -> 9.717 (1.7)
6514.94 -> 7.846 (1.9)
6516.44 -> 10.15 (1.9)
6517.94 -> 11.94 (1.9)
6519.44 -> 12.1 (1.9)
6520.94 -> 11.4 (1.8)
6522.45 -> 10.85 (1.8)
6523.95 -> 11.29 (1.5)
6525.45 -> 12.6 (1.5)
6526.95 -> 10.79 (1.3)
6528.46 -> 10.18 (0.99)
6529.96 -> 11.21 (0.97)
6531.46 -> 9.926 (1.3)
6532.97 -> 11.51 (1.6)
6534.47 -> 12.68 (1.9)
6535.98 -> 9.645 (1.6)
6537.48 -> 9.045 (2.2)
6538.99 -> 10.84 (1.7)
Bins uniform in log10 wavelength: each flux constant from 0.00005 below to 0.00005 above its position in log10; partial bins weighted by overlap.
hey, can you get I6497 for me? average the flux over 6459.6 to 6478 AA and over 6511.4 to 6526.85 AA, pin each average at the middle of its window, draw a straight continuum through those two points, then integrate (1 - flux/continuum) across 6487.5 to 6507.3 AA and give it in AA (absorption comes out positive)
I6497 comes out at 2.0 AA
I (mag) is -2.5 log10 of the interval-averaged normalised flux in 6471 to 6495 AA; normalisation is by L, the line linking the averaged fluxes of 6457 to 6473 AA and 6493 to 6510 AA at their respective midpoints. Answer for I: 0.02 mag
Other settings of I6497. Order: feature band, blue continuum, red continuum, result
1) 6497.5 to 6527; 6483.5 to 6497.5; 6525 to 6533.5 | 0.4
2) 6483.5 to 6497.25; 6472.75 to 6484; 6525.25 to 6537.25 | 0.9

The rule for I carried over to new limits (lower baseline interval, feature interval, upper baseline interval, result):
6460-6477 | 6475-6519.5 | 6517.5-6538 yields 0.084 mag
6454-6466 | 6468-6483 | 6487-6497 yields -0.036 mag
